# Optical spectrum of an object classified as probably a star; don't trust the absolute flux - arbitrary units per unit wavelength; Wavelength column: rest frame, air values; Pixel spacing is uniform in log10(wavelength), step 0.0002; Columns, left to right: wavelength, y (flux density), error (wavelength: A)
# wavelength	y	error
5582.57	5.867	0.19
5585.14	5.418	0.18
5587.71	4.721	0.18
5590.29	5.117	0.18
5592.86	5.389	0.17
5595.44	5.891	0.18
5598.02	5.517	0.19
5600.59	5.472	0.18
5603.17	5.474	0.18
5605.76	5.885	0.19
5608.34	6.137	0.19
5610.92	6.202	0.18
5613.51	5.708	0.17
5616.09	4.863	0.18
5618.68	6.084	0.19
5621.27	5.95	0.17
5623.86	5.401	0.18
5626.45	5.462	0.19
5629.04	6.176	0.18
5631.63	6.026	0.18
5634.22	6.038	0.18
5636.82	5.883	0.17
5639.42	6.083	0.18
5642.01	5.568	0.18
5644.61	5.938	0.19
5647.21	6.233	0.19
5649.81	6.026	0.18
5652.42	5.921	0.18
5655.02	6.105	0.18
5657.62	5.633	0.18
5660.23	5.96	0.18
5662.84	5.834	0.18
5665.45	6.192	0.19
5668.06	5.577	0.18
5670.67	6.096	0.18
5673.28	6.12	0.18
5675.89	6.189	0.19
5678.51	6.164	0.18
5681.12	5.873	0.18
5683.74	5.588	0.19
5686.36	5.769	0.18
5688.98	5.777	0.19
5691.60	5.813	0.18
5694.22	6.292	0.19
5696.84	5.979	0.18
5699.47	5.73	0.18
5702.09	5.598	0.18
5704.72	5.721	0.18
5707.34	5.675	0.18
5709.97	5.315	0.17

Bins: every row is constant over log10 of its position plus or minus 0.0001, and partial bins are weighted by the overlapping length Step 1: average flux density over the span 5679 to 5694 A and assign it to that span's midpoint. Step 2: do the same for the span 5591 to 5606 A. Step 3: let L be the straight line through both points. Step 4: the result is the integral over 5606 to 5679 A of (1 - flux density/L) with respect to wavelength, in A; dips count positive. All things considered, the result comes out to -2.8 A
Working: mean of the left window 5.57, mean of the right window 5.82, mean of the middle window 5.91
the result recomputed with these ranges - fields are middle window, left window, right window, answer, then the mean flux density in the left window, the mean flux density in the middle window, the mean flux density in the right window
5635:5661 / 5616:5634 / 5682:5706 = -0.6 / 5.79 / 5.94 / 5.81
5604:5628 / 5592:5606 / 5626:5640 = 0.1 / 5.59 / 5.74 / 5.97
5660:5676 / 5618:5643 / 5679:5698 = -0.3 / 5.87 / 5.98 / 5.88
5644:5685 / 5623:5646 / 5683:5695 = -0.8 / 5.85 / 5.97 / 5.84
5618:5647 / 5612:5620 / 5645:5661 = -0.7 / 5.57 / 5.88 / 5.98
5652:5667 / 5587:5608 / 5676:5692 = -0.5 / 5.48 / 5.94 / 5.86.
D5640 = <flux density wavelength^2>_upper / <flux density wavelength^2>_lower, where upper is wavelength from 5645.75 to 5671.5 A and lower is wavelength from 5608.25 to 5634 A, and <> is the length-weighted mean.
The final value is 1.04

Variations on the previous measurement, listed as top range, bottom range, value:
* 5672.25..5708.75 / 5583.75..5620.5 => 1.09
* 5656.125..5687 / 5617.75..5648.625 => 1.02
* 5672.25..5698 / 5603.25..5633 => 1.05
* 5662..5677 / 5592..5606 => 1.10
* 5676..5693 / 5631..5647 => 1.00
